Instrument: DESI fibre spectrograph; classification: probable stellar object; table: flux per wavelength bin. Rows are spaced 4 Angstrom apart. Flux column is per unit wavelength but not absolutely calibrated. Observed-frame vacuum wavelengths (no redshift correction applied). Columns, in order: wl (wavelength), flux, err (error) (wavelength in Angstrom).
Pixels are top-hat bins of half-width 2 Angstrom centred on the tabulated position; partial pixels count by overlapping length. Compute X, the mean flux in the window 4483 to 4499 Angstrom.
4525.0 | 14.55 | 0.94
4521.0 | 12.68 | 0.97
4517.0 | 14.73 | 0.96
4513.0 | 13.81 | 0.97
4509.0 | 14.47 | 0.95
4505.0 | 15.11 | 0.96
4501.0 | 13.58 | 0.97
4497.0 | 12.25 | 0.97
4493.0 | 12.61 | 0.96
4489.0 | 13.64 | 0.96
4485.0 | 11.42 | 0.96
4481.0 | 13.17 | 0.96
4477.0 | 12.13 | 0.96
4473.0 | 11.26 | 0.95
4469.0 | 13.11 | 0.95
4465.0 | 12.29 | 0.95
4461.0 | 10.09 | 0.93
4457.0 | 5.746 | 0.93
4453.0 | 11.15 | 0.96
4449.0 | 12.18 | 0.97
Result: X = 12.5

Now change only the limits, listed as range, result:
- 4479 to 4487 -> 12.3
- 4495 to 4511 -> 13.9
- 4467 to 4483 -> 12.4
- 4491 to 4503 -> 12.8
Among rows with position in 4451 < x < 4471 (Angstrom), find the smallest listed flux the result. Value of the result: 5.746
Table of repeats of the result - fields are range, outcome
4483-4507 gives 11.42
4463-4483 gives 11.26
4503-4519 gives 13.81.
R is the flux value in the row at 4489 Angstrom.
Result 13.64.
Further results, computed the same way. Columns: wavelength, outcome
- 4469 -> 13.11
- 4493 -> 12.61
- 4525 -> 14.55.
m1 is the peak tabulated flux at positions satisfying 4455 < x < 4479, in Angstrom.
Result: 13.11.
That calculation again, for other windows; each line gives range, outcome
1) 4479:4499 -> 13.64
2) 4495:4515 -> 15.11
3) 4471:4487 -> 13.17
